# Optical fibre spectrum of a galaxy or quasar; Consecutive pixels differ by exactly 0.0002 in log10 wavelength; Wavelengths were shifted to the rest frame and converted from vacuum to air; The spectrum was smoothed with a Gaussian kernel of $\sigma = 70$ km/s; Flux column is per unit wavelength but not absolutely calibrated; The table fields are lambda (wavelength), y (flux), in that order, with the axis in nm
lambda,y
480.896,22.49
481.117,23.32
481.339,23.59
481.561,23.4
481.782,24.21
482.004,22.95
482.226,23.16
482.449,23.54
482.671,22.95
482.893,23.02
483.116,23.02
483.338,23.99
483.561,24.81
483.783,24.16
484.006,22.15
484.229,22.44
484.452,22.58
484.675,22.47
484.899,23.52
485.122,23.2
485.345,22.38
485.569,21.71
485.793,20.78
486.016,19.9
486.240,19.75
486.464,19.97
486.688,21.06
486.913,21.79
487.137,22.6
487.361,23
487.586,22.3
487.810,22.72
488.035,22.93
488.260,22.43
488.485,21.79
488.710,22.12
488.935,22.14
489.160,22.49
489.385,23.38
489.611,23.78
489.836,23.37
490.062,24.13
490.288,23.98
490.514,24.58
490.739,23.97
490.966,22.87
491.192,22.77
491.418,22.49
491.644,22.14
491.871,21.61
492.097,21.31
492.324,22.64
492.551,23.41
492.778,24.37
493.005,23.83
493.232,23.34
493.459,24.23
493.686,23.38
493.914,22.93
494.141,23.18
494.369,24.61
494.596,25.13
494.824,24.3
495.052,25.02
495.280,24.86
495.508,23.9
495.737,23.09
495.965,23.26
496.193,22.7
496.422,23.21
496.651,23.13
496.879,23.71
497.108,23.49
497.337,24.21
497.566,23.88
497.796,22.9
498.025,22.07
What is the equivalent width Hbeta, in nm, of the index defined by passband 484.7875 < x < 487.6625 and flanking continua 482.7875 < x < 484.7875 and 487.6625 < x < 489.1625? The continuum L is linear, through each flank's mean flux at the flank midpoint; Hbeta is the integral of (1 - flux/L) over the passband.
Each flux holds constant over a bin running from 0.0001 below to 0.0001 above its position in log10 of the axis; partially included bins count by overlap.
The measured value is 0.14 nm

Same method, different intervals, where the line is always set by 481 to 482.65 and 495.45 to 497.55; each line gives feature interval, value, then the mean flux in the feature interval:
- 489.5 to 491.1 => -0.03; 23.8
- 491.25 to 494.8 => 0.02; 23.3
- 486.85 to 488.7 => 0.08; 22.4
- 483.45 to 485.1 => 0.02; 23.2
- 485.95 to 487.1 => 0.14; 20.6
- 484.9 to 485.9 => 0.05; 22.2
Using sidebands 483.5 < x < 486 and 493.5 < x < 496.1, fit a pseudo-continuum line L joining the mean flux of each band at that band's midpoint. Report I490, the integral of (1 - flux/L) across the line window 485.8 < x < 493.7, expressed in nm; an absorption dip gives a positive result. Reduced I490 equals 0.23 nm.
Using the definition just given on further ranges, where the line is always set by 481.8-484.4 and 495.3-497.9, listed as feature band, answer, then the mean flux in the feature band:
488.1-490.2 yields 0.05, 22.9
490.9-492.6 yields 0.08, 22.4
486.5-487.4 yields 0.06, 21.9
